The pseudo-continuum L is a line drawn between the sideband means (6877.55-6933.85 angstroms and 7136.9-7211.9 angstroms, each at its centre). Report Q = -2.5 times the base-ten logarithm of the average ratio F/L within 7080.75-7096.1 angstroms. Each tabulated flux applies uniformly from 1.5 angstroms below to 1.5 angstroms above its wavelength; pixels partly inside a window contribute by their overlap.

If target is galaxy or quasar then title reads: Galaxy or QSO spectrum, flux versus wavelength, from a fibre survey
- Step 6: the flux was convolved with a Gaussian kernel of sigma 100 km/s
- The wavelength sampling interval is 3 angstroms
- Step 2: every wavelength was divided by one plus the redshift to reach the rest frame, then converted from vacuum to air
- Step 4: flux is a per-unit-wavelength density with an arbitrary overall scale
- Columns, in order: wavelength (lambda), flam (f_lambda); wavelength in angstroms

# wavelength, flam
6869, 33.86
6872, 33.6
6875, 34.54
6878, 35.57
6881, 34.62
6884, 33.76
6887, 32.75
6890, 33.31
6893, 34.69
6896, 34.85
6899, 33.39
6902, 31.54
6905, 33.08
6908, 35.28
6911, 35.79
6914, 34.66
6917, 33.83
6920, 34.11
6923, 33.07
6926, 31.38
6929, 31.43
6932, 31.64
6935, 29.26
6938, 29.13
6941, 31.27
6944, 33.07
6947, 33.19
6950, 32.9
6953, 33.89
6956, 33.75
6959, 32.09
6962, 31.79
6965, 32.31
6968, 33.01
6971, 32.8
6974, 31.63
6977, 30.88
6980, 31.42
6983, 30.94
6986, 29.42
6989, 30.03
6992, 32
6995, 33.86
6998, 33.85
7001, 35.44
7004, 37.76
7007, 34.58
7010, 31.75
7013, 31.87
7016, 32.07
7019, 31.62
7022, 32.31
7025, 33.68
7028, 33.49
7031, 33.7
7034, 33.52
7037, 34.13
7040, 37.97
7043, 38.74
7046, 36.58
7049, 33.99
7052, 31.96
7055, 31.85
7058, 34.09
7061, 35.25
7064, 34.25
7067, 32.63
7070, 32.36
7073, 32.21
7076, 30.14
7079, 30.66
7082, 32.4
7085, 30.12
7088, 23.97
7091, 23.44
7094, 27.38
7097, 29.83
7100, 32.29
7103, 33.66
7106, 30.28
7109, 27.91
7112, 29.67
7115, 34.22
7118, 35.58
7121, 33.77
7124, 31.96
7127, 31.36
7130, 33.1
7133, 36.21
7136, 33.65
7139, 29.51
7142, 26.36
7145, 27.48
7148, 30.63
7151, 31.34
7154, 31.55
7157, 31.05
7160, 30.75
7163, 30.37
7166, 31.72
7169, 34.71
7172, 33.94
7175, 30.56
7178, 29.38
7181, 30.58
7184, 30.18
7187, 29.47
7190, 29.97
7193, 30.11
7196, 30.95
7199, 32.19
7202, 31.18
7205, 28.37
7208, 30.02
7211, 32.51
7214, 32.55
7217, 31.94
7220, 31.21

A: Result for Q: 0.15 mag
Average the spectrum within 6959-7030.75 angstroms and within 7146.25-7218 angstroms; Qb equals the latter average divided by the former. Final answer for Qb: 1.0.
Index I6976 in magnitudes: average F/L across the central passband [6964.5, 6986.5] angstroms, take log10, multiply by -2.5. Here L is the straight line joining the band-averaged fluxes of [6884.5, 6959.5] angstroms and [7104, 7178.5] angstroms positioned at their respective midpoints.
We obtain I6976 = 0.03 mag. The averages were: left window 33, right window 31.5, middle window 31.6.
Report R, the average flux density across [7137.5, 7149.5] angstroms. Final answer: 28.5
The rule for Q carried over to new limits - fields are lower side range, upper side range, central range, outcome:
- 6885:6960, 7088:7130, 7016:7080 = -0.07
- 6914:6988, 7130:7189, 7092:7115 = 0.04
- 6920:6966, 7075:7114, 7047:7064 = -0.12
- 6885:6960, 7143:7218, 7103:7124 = -0.02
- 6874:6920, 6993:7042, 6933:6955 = 0.07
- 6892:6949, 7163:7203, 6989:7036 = -0.04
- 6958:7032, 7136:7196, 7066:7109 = 0.05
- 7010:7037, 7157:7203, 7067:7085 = 0.02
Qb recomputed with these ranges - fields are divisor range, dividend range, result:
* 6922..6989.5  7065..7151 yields 0.97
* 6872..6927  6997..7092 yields 0.97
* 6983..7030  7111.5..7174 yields 0.97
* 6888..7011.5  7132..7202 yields 0.94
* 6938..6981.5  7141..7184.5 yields 0.95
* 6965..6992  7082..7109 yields 0.93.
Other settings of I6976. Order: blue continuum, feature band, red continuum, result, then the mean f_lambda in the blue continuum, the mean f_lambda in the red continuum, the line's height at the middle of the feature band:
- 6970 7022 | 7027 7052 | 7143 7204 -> -0.10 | 32.5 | 30.8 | 32.1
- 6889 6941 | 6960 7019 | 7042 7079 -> 0.02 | 32.9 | 33.5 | 33.2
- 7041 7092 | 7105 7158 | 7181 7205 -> -0.01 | 32.2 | 30.4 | 31.3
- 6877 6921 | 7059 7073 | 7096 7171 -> -0.04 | 34.1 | 31.6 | 32.3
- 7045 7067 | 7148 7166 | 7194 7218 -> 0.03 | 33.8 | 31.2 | 32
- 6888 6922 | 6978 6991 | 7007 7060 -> 0.11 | 34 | 33.8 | 33.9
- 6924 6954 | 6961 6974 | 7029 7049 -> 0.01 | 31.7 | 35.6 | 32.8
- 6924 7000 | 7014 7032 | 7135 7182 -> -0.04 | 31.9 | 30.8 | 31.6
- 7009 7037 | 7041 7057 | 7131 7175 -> -0.07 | 32.8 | 31.4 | 32.5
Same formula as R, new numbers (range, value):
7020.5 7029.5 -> 33.2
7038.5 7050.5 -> 36.8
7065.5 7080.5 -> 31.6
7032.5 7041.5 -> 35.2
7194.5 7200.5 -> 31.6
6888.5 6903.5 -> 33.6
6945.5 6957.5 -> 33.4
